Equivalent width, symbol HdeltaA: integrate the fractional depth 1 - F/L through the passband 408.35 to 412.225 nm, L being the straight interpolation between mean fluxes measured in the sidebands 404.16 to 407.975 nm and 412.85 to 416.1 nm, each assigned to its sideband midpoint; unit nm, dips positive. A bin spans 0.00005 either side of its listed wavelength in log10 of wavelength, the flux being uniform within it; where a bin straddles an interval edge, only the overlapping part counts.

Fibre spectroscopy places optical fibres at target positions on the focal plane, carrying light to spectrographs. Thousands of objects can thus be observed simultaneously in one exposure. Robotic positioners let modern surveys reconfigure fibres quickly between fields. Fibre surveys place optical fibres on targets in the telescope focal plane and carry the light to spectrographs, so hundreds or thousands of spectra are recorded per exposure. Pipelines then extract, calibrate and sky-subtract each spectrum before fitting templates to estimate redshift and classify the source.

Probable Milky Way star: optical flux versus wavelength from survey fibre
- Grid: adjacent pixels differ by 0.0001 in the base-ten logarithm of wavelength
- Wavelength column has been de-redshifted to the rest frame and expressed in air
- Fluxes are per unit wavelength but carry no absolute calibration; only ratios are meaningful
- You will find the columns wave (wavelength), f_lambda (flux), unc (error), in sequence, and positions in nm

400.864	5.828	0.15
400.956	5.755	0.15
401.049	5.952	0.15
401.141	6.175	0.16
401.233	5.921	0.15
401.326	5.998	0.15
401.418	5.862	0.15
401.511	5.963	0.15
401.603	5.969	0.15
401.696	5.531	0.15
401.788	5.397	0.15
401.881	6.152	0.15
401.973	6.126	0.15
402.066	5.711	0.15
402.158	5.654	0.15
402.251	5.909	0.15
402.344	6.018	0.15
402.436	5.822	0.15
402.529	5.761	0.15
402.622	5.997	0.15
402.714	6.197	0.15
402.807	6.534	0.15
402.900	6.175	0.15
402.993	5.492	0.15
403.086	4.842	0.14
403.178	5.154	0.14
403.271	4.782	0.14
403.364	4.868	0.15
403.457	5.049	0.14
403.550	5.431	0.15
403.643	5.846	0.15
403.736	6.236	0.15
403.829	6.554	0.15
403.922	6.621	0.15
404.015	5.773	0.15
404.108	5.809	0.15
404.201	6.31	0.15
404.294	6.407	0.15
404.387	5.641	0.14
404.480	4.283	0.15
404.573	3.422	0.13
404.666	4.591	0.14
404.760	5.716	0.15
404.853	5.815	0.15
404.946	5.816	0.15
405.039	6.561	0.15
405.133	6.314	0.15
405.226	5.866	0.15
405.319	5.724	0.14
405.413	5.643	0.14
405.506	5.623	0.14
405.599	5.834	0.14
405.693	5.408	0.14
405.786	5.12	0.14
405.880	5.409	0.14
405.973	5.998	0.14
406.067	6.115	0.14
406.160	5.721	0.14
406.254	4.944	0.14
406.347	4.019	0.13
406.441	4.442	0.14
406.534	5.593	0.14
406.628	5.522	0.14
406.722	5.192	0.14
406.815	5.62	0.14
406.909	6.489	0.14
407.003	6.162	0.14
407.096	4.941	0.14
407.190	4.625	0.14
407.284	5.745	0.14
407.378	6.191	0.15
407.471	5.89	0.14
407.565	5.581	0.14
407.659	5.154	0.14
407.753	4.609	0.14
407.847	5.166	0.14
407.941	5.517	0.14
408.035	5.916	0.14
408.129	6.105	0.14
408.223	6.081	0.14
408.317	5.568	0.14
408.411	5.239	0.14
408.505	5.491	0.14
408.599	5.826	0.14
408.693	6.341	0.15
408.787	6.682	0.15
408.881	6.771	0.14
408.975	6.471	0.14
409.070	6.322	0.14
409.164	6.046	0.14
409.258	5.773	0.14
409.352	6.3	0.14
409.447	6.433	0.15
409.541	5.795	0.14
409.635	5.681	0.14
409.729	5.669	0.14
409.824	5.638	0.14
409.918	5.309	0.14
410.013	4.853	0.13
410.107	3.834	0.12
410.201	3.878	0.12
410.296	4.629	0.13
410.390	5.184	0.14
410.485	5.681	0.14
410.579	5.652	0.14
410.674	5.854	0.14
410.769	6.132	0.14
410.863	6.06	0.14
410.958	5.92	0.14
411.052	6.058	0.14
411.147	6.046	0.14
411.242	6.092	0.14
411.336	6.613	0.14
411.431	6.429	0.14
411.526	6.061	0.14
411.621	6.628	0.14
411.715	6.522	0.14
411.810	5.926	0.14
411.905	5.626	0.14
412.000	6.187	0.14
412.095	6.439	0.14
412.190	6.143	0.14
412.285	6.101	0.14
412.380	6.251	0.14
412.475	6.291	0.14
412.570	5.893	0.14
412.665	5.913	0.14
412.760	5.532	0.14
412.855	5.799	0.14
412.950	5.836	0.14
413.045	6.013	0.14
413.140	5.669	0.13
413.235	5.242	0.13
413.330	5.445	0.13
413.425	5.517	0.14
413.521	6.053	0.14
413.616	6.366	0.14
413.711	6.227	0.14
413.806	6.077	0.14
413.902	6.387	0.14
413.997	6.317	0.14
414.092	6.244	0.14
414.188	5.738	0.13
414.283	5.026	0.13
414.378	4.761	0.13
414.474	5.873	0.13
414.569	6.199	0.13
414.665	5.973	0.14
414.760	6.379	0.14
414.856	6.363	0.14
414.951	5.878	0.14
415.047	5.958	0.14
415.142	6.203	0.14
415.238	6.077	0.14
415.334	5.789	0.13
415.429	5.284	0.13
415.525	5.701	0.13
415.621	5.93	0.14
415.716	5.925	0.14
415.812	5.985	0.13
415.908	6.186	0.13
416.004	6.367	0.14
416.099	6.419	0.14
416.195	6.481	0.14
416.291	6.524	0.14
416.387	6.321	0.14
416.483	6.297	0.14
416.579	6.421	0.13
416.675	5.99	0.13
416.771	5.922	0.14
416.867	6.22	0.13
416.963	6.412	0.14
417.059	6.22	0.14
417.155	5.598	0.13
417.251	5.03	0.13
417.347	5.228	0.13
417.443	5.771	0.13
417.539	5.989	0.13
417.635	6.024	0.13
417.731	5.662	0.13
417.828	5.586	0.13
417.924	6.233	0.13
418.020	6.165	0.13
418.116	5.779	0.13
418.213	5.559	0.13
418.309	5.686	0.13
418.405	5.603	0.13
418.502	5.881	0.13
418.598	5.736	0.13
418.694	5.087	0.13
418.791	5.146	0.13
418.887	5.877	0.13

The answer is -0.11 nm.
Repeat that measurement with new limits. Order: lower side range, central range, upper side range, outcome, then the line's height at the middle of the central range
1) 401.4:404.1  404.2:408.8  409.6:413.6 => 0.18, 5.77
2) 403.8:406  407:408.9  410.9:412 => 0.08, 5.9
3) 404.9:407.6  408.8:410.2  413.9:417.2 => 0.00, 5.75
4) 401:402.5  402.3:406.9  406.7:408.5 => 0.11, 5.73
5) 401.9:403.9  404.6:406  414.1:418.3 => 0.03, 5.77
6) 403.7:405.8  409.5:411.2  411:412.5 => 0.19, 6.11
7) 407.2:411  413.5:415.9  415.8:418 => -0.01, 5.93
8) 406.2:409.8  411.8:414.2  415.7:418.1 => -0.04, 5.88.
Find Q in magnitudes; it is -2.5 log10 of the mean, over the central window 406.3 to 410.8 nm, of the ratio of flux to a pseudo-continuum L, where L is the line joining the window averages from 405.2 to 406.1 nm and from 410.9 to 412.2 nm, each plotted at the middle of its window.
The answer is 0.07 mag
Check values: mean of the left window 5.66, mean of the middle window 5.57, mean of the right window 6.19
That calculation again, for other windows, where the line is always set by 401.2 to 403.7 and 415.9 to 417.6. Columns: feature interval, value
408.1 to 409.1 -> -0.04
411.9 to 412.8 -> -0.02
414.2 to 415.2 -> 0.03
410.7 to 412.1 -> -0.04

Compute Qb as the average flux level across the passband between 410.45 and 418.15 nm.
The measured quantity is 5.99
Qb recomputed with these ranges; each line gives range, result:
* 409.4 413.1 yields 5.81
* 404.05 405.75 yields 5.6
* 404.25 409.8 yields 5.64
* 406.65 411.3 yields 5.68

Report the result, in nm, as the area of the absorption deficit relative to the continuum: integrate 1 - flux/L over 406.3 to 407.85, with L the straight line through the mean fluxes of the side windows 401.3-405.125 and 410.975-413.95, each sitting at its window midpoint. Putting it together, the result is 0.13 nm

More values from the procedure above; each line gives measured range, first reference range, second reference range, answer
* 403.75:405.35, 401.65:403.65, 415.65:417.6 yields -0.01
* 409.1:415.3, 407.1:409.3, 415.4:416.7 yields 0.11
